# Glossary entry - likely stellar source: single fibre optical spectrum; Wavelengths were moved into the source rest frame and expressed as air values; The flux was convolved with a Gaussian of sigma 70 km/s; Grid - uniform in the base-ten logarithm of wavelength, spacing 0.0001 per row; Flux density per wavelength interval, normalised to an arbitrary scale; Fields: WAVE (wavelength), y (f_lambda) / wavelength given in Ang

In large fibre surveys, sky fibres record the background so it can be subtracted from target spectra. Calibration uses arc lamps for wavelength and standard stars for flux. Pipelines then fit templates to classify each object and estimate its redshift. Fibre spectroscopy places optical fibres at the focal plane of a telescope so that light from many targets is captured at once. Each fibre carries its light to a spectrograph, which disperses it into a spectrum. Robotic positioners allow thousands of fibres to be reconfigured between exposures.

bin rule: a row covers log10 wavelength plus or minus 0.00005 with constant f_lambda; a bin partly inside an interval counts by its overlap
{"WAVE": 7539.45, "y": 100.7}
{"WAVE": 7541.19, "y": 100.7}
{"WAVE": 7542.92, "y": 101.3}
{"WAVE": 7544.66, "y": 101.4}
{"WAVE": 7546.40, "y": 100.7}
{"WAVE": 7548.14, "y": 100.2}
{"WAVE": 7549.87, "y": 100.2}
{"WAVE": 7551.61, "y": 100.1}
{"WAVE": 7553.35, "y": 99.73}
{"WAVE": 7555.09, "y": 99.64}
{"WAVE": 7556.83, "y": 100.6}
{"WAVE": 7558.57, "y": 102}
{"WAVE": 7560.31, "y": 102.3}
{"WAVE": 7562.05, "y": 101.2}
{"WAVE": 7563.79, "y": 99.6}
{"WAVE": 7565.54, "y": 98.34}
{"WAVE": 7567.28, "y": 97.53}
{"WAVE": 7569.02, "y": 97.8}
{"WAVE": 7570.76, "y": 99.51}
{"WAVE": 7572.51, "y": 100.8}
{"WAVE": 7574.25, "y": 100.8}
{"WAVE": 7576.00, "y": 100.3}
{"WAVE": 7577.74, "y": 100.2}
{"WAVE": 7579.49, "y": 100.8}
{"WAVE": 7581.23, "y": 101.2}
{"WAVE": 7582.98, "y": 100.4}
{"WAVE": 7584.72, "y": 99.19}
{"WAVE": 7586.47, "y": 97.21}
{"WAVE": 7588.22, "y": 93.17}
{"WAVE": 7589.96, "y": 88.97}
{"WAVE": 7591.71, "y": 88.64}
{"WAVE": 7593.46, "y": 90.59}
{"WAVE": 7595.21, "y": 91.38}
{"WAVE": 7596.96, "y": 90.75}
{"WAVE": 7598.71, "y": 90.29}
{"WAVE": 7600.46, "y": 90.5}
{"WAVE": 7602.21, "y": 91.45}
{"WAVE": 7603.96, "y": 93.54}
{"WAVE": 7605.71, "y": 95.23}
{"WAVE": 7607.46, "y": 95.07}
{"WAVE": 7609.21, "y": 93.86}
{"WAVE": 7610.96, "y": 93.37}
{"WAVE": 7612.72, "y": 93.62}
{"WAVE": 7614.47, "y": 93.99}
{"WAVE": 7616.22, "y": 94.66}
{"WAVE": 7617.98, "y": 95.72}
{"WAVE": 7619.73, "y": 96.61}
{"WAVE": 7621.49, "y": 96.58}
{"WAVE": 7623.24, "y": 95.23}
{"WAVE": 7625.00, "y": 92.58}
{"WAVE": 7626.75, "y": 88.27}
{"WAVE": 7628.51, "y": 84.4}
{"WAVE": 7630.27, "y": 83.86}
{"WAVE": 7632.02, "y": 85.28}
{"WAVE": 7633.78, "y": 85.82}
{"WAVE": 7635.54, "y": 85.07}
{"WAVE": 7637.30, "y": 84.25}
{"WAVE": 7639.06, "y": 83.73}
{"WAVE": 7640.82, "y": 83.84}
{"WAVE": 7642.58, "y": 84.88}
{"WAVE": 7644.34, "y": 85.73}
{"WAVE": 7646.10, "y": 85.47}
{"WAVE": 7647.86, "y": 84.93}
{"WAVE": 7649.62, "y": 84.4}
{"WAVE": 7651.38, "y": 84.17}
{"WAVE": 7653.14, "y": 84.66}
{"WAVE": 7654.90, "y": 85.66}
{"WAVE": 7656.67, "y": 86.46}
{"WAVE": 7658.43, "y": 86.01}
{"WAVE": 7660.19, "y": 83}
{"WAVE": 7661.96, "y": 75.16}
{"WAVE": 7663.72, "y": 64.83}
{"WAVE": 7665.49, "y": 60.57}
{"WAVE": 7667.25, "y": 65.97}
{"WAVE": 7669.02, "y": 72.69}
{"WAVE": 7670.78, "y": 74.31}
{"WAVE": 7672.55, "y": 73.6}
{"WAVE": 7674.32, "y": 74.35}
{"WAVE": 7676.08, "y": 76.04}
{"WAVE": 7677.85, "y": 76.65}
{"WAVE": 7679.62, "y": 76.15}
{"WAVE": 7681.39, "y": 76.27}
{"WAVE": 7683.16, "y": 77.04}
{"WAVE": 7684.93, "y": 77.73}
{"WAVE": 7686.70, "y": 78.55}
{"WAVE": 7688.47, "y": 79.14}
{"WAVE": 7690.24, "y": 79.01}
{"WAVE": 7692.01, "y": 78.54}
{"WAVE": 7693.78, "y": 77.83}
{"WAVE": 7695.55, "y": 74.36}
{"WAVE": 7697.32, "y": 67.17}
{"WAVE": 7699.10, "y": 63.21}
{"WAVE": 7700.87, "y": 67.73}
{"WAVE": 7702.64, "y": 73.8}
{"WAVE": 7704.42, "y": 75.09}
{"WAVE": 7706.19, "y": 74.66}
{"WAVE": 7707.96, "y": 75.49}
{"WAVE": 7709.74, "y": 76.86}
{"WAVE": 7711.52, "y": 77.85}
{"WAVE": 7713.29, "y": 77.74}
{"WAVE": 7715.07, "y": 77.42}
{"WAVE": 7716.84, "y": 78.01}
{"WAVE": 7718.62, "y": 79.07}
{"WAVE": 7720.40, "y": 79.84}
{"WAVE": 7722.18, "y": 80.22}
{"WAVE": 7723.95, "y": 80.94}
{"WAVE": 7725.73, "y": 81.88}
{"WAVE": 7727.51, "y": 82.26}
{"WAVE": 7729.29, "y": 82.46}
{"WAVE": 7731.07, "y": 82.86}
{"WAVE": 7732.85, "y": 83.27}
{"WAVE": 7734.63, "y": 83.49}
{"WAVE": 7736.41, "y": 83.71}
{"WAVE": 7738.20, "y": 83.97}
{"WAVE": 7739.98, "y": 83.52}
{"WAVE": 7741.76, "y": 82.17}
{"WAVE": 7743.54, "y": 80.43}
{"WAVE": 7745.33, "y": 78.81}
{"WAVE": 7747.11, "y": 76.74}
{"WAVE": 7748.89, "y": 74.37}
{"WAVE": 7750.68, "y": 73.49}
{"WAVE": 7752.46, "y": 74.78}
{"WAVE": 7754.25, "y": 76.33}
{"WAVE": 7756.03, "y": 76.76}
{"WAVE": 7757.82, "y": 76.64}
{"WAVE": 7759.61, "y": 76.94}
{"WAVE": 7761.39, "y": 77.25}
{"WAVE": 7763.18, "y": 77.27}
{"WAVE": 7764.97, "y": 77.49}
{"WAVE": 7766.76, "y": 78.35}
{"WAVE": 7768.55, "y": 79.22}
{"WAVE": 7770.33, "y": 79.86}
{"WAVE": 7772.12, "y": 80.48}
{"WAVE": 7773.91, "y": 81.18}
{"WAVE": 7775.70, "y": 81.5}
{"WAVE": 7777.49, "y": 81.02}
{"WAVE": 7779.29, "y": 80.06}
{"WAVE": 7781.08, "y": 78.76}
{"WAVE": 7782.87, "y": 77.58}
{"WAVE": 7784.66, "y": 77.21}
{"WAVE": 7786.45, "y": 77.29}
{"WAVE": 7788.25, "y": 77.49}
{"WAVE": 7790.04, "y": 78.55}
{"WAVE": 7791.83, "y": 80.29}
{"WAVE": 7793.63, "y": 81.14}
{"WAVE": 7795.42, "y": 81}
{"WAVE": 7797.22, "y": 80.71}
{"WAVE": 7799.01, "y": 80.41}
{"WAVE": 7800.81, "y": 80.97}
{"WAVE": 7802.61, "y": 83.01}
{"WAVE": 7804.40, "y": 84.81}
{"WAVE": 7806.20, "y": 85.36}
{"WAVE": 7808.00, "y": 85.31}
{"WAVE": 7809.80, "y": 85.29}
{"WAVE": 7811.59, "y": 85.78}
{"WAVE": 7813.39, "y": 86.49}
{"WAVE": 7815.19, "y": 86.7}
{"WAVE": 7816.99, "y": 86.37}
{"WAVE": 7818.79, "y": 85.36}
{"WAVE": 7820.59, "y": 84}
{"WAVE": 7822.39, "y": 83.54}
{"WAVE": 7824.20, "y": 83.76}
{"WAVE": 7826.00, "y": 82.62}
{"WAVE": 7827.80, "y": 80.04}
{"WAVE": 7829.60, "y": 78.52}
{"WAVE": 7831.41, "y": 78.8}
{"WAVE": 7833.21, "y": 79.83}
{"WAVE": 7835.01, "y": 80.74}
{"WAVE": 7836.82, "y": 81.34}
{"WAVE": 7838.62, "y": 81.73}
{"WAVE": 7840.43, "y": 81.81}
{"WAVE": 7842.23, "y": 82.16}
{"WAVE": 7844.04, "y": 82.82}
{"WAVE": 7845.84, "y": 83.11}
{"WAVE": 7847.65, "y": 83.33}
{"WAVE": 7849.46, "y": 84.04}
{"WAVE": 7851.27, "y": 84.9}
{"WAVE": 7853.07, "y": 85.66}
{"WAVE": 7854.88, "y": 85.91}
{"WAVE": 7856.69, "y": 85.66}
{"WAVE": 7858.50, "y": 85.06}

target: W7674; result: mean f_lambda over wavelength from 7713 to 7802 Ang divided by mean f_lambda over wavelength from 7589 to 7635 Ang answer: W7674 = 0.87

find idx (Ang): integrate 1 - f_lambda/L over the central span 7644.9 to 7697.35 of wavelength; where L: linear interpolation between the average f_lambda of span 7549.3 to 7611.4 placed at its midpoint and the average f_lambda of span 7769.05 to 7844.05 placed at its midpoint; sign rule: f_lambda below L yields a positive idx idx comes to 7.6 Ang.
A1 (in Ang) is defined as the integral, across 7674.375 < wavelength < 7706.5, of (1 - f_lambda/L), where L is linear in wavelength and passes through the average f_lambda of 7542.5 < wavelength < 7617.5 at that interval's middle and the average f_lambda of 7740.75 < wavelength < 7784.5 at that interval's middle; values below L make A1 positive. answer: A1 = 4.0 Ang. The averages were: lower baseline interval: 97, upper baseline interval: 78.2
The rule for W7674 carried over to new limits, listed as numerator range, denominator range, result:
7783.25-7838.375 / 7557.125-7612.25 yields 0.85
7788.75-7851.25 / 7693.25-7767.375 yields 1.06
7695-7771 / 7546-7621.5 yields 0.80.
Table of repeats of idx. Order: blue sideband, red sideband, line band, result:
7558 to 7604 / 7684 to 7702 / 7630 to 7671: 0.97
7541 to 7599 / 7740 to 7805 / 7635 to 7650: 1.08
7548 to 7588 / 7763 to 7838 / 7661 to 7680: 4.13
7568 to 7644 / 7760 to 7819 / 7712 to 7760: 2.82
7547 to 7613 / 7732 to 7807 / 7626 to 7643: 1.29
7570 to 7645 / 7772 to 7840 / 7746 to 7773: 2.30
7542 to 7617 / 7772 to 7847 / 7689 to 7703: 2.59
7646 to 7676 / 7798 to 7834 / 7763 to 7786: 0.73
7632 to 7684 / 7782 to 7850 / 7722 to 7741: -0.47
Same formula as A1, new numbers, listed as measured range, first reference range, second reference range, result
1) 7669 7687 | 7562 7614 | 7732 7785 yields 2.30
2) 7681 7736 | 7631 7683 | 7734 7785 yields 1.24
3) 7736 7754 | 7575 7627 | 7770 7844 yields 1.39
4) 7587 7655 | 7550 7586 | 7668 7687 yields -1.10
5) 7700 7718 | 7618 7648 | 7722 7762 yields 1.45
